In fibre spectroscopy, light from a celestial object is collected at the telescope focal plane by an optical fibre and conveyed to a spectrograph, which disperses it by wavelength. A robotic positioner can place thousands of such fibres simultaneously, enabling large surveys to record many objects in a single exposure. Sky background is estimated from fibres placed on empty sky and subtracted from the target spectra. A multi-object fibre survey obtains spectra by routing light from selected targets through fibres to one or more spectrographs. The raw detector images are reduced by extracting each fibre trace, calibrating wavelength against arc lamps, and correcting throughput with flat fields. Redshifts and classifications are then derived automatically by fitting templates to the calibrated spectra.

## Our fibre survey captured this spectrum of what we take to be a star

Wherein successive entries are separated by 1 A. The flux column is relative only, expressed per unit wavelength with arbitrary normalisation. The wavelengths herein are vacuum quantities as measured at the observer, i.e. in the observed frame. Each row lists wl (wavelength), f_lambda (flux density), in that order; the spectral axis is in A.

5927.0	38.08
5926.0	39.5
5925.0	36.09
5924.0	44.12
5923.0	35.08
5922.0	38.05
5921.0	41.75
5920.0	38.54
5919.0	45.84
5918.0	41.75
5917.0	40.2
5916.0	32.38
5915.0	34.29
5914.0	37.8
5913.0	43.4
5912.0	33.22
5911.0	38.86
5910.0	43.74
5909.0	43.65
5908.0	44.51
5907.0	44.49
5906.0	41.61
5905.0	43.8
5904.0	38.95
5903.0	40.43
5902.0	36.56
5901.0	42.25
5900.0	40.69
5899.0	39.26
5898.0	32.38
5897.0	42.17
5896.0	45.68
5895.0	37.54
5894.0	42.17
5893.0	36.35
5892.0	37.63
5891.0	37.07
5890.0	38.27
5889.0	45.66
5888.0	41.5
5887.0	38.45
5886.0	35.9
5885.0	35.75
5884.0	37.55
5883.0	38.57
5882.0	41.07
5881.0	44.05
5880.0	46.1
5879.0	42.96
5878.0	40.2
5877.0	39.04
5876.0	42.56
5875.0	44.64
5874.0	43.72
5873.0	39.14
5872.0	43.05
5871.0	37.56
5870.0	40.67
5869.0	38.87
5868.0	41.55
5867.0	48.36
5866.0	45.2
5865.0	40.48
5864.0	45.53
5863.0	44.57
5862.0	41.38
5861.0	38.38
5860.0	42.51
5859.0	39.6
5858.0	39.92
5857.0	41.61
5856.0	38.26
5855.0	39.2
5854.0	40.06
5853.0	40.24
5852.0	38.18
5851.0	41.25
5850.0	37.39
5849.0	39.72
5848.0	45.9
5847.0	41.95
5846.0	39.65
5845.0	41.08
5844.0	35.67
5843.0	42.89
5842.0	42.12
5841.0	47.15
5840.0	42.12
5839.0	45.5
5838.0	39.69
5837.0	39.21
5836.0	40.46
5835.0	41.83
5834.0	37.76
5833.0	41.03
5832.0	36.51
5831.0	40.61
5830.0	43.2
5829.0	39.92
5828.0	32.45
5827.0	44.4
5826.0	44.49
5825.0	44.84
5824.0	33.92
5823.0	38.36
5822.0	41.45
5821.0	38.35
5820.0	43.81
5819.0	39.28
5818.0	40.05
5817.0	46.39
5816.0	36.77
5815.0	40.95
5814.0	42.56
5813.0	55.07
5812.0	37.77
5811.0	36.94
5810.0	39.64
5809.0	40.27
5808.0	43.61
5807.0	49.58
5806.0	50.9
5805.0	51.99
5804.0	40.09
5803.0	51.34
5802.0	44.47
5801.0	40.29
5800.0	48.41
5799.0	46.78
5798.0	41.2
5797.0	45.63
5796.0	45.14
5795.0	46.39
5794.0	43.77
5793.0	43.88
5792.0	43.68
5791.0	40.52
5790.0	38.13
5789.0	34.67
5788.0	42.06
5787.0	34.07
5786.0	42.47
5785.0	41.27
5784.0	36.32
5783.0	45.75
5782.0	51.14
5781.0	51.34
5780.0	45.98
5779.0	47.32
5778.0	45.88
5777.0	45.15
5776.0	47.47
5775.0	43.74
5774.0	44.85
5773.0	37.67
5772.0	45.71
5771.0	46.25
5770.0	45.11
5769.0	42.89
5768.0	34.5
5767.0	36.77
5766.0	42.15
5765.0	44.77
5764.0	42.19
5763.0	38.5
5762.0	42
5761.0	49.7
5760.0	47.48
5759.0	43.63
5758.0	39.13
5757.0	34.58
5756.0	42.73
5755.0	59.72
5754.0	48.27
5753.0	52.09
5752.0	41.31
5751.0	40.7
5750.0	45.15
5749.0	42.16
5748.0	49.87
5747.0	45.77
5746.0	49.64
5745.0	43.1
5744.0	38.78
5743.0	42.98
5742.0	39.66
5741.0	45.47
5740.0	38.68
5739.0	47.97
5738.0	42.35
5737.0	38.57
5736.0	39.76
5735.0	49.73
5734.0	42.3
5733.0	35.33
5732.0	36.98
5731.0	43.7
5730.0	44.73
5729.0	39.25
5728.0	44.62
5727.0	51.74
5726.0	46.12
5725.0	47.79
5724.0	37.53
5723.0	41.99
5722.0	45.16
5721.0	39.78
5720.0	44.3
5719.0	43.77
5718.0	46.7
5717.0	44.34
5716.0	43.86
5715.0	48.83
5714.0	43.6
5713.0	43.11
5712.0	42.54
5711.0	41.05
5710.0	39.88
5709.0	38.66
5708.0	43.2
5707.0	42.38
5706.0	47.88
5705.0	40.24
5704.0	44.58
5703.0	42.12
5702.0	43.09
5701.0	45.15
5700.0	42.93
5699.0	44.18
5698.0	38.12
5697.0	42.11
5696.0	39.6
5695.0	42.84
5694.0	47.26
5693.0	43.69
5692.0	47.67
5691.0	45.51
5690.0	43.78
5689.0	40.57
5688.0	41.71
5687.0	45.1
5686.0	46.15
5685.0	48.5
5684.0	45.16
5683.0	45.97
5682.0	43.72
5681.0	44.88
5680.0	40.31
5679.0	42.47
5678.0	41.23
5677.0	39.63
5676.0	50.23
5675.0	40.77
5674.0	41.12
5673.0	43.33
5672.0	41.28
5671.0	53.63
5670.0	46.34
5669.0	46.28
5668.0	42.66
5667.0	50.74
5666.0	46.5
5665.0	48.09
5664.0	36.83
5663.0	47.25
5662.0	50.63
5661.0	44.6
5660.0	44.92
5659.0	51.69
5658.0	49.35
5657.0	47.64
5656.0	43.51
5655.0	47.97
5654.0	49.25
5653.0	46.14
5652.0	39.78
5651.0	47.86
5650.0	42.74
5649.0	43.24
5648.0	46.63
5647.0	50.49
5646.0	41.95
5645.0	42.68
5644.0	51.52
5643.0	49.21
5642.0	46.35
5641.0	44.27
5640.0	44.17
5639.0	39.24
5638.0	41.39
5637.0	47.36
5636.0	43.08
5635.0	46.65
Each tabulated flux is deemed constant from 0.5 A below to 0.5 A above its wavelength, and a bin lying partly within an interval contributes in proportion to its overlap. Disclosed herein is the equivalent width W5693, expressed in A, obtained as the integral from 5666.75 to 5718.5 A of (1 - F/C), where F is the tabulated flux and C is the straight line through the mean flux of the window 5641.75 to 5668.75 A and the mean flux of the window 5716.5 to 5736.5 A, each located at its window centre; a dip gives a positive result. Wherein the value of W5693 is 1.03 A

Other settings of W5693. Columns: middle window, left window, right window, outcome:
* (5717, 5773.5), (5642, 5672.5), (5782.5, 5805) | 0.8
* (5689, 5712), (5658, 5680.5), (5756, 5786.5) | 0.9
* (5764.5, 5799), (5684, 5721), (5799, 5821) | 0.5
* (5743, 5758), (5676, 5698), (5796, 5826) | -0.5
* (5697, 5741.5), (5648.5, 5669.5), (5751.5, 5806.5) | 2.0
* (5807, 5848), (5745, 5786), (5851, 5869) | 1.2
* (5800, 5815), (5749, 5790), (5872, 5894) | -0.8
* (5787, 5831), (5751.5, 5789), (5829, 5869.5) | -0.1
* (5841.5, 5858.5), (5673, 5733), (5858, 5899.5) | 0.4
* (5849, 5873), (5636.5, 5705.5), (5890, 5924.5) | -0.1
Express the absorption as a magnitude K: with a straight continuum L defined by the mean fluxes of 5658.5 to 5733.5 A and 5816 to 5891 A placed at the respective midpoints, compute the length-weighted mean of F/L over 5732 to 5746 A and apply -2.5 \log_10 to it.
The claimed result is 0.03 mag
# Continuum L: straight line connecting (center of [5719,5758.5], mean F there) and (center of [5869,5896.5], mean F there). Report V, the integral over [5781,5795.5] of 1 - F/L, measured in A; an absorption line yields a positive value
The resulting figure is 0.2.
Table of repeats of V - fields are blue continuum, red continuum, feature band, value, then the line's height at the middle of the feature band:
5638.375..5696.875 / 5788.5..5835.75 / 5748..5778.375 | -0.4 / 43.3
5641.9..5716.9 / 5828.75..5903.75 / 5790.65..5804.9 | -0.9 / 42.1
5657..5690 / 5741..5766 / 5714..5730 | 0.1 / 44.6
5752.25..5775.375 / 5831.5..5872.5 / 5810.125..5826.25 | 0.3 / 42.1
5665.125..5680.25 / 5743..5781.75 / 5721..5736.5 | 0.5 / 44.4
